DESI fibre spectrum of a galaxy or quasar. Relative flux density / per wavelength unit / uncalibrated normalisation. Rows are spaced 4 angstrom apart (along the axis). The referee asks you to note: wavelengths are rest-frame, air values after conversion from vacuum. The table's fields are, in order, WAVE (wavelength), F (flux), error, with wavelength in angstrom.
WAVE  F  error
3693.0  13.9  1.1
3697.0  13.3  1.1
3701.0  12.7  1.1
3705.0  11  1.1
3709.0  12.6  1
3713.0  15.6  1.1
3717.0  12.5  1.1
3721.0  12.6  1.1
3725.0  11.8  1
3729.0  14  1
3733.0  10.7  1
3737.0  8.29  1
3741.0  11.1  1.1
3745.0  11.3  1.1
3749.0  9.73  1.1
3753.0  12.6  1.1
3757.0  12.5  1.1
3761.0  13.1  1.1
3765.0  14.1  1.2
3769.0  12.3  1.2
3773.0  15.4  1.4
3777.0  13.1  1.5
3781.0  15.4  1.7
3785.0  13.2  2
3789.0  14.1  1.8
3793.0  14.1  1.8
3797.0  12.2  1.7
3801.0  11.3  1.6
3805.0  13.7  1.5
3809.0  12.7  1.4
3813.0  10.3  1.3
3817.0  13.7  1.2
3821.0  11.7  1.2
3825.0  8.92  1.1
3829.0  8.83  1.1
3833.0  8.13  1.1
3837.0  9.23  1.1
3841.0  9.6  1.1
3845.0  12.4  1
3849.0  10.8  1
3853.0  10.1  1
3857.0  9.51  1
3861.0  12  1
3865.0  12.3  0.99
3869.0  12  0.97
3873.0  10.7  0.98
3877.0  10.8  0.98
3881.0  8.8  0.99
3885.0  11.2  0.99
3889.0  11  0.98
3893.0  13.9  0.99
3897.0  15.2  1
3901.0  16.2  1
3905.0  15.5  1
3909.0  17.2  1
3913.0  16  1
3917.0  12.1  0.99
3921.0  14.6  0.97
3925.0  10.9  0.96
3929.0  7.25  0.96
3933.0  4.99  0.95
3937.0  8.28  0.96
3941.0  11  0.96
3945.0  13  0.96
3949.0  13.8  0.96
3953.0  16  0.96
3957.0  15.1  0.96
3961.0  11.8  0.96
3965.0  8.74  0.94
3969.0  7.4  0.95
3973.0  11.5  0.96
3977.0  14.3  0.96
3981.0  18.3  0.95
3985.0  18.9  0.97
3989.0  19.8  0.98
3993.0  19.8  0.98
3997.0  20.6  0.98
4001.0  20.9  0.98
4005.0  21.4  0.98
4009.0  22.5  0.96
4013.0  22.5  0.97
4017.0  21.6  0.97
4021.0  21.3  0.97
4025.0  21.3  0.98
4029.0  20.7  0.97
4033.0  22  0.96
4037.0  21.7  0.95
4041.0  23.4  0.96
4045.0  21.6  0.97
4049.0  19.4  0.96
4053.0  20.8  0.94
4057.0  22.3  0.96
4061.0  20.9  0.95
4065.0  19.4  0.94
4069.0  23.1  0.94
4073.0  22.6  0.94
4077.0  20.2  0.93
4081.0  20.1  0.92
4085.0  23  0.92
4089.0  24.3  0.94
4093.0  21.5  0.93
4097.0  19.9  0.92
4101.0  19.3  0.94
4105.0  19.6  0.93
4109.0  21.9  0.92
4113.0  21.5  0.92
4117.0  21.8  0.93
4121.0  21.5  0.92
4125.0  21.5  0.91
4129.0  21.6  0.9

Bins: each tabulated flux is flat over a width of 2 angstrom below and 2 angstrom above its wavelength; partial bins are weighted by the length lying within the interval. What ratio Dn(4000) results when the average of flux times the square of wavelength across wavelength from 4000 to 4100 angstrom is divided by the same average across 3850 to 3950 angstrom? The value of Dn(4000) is 1.95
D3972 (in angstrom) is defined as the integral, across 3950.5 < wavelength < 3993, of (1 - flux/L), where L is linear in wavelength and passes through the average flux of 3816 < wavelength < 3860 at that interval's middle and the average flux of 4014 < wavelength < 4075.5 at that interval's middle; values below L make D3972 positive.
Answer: 7.6 angstrom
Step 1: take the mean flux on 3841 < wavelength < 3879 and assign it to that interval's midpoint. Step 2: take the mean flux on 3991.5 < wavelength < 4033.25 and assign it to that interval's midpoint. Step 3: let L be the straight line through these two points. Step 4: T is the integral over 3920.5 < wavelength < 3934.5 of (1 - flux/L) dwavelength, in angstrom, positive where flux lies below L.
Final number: 5.84 angstrom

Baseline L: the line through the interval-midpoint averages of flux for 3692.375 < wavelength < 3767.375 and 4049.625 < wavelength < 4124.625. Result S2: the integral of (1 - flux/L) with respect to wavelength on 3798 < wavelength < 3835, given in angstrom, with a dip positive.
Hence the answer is 8.6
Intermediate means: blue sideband 12.3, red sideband 21.3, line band 11.1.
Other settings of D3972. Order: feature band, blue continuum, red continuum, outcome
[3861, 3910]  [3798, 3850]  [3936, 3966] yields -4.61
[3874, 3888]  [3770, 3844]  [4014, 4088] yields 4.25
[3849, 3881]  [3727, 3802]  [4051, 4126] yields 9.17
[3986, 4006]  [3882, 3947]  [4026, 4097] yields -3.36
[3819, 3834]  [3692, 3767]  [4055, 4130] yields 5.32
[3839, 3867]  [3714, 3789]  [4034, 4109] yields 7.96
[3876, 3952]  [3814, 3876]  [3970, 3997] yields 8.01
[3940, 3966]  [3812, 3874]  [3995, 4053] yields 6.34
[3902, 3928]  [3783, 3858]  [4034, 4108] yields 1.48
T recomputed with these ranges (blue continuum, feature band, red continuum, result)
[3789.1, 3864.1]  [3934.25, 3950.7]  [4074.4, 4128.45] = 4.6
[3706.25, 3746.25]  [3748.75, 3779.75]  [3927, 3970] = -3.3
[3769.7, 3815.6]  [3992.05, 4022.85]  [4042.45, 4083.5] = -3.0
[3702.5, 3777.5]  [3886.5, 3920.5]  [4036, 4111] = 4.4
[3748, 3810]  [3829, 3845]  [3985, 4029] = 6.1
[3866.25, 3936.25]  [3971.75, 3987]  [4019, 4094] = 0.9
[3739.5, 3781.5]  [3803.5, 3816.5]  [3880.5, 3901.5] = 0.4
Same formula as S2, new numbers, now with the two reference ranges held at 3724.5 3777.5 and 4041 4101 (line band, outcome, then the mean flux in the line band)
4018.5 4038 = -1.22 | 21.4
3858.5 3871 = 2.77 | 12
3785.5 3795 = -0.50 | 14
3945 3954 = 1.77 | 14.4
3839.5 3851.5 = 3.15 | 11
